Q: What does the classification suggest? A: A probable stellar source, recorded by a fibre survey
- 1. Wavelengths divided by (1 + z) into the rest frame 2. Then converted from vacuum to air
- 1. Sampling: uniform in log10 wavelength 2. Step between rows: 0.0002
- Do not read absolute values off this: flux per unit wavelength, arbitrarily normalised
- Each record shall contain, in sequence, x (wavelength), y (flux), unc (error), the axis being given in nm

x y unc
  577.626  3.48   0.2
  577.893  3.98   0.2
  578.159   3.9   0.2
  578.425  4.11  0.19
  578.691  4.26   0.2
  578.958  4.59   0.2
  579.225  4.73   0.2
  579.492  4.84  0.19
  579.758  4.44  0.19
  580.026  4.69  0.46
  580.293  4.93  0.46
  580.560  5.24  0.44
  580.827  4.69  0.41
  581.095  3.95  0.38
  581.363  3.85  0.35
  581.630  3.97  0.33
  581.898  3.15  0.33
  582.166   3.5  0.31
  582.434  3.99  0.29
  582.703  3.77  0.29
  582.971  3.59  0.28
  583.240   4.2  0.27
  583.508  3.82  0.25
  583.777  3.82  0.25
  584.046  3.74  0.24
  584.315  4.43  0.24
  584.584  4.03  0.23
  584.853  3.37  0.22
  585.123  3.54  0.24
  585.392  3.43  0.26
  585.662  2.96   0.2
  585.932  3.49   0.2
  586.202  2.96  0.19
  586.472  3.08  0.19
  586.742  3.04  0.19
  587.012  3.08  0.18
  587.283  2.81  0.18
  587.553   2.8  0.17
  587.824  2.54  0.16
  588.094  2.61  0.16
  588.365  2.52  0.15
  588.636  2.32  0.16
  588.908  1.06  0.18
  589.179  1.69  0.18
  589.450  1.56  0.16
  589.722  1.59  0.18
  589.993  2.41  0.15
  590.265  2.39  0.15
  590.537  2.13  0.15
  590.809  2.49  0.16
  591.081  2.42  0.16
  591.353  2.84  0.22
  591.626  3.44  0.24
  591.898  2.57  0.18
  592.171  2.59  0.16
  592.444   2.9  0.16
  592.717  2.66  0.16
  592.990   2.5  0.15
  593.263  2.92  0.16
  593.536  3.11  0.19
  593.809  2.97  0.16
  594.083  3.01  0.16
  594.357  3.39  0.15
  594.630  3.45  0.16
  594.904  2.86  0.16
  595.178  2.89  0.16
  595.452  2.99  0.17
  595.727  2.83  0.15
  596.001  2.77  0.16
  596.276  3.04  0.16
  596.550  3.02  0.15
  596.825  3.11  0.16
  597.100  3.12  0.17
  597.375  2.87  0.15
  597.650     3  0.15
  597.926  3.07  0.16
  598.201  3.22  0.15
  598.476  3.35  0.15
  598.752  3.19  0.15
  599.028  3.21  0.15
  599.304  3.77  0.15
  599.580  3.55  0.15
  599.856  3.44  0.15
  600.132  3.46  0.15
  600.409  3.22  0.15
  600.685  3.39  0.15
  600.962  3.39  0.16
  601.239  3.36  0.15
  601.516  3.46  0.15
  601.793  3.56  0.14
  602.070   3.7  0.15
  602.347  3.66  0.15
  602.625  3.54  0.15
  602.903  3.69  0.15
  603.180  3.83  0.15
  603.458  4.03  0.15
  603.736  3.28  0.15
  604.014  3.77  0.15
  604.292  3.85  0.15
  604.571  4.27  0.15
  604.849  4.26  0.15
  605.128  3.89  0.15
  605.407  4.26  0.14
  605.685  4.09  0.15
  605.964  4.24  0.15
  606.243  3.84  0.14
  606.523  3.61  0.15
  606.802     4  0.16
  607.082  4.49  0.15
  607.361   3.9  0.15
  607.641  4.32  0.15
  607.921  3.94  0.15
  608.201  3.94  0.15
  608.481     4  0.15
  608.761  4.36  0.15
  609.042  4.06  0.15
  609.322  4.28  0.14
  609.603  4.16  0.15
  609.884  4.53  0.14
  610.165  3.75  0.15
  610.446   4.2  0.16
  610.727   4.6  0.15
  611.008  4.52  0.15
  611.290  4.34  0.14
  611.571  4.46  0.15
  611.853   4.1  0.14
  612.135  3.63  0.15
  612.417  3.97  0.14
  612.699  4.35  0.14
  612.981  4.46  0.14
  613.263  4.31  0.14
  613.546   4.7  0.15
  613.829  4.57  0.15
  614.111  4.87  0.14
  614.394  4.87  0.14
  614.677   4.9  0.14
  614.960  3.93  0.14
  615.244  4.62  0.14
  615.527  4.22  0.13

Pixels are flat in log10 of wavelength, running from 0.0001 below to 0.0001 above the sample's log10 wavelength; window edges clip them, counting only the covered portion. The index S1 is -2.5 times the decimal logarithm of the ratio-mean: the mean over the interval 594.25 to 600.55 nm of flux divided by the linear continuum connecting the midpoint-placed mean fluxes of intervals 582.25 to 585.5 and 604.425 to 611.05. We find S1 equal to 0.253 mag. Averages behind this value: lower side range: 3.81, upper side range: 4.14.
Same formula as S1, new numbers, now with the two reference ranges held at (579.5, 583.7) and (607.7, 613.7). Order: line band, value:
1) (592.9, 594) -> 0.40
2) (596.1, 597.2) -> 0.34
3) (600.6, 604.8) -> 0.15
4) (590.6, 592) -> 0.46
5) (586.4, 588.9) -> 0.48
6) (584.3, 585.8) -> 0.17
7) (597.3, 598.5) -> 0.33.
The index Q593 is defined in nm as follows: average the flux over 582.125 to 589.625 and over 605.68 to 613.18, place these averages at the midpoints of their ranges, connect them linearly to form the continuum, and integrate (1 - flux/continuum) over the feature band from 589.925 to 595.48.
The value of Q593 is 1.00 nm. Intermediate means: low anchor 3.12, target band 2.81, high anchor 4.16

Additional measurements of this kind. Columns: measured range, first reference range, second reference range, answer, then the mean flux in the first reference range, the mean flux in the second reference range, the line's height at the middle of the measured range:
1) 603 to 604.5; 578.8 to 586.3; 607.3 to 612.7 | 0.13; 3.99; 4.17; 4.13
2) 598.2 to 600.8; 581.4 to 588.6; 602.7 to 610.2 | 0.29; 3.38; 4.02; 3.82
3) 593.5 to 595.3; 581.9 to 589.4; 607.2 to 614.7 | 0.23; 3.17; 4.29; 3.56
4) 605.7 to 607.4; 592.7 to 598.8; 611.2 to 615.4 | -0.07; 3.02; 4.41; 3.87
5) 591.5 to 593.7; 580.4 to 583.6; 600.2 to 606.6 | 0.59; 3.99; 3.75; 3.87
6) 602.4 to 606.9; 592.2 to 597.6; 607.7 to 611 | -0.13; 2.96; 4.18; 3.79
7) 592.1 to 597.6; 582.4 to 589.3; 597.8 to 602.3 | 0.60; 3.17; 3.4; 3.32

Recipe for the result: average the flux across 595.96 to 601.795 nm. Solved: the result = 3.25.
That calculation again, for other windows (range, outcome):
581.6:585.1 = 3.78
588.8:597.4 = 2.68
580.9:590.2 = 3.14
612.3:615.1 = 4.5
